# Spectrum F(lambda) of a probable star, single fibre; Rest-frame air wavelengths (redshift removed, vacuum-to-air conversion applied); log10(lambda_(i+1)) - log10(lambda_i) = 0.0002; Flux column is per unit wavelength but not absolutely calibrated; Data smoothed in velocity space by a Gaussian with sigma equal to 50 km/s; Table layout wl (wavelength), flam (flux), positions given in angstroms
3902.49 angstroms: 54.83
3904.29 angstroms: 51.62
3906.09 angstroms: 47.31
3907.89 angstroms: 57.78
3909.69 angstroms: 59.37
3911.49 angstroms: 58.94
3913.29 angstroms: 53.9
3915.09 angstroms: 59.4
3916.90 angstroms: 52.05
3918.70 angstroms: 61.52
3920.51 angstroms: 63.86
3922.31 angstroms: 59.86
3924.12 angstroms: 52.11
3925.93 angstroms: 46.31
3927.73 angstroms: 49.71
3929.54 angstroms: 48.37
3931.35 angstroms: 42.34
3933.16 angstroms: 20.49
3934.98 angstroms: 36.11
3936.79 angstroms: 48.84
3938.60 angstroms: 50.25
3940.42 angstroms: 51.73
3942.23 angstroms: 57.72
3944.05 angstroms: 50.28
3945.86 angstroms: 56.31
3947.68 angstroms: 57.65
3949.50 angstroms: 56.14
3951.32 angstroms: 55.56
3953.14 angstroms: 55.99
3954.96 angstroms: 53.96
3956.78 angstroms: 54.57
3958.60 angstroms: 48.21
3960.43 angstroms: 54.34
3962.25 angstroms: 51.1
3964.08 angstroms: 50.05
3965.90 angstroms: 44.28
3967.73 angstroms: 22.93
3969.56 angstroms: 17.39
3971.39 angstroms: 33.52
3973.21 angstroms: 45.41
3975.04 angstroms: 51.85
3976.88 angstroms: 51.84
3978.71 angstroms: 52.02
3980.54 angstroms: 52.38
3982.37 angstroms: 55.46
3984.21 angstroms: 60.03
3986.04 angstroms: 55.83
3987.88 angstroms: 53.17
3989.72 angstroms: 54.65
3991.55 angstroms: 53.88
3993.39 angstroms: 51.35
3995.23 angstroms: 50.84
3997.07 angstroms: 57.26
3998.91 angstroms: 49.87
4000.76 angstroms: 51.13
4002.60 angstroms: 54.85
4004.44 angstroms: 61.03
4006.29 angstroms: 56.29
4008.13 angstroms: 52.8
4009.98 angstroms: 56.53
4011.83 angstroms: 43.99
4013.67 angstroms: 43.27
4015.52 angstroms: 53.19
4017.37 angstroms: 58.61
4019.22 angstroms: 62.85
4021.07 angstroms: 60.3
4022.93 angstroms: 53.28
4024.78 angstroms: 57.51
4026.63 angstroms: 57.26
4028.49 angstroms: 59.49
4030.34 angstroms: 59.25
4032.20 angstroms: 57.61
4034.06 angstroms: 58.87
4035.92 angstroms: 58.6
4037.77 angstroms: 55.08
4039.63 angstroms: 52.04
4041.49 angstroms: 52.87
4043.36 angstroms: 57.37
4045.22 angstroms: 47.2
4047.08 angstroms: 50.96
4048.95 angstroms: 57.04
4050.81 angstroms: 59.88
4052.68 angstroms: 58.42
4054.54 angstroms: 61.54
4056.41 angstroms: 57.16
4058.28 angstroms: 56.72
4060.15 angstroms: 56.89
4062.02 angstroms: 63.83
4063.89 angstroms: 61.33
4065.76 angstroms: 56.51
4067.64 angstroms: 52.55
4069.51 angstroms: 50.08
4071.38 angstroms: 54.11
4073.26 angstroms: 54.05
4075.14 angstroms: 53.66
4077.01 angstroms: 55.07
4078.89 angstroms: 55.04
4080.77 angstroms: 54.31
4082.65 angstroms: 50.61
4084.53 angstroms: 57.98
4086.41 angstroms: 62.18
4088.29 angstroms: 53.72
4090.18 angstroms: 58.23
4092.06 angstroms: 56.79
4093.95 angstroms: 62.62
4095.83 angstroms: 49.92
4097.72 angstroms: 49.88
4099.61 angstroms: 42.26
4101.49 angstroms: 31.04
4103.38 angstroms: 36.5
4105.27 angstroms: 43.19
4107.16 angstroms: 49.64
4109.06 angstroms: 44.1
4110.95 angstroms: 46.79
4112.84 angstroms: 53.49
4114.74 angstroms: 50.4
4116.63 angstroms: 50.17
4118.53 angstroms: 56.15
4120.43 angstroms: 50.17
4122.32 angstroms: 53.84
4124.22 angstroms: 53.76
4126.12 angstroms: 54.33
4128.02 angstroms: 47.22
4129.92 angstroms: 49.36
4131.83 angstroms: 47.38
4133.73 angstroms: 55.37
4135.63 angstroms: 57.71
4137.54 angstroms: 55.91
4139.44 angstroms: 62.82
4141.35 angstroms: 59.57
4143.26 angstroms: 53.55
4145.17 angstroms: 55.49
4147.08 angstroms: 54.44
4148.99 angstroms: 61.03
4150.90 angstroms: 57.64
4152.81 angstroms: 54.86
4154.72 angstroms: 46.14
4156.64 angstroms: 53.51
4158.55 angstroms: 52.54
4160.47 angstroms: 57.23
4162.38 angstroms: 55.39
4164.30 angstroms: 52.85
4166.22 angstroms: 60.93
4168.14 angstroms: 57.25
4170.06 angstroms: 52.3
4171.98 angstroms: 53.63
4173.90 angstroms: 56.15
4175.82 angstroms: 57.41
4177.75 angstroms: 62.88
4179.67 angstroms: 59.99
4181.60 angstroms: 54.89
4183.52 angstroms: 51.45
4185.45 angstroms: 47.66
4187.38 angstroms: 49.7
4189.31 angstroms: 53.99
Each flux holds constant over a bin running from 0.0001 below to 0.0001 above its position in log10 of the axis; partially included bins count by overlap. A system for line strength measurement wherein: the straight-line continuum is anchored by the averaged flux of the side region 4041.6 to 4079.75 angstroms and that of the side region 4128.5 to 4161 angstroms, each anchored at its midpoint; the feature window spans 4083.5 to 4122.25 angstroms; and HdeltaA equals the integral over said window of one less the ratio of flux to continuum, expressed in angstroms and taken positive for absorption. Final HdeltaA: 3.5 angstroms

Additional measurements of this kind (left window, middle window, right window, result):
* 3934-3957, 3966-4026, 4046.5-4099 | 3.25 angstroms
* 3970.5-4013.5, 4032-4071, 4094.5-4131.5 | -4.65 angstroms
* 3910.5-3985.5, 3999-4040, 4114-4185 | -3.13 angstroms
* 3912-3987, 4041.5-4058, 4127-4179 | -1.11 angstroms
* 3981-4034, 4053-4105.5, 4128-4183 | 1.52 angstroms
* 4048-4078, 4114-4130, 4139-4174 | 1.18 angstroms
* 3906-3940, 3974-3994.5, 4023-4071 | 0.00 angstroms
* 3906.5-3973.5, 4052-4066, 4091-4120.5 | -3.02 angstroms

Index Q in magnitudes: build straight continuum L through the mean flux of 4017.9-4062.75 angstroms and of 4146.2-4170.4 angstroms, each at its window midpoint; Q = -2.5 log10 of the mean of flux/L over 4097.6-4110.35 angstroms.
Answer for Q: 0.313 mag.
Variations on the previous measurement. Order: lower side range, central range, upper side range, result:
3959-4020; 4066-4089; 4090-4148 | -0.07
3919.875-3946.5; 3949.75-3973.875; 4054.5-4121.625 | 0.09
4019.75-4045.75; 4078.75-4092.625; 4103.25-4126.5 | -0.08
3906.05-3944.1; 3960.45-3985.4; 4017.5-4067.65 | 0.18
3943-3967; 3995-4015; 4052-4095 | 0.04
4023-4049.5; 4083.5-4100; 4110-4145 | -0.02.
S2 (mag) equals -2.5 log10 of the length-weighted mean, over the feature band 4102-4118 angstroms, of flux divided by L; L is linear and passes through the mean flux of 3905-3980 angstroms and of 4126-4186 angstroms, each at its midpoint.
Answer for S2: 0.16 mag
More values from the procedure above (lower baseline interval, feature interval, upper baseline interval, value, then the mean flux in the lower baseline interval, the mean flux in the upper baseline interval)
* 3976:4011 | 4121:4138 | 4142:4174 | 0.045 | 54.2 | 55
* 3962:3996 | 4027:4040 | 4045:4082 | -0.088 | 47.7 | 55.9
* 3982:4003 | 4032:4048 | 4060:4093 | 0.013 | 54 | 55.9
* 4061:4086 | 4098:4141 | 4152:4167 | 0.103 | 55.5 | 54.1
